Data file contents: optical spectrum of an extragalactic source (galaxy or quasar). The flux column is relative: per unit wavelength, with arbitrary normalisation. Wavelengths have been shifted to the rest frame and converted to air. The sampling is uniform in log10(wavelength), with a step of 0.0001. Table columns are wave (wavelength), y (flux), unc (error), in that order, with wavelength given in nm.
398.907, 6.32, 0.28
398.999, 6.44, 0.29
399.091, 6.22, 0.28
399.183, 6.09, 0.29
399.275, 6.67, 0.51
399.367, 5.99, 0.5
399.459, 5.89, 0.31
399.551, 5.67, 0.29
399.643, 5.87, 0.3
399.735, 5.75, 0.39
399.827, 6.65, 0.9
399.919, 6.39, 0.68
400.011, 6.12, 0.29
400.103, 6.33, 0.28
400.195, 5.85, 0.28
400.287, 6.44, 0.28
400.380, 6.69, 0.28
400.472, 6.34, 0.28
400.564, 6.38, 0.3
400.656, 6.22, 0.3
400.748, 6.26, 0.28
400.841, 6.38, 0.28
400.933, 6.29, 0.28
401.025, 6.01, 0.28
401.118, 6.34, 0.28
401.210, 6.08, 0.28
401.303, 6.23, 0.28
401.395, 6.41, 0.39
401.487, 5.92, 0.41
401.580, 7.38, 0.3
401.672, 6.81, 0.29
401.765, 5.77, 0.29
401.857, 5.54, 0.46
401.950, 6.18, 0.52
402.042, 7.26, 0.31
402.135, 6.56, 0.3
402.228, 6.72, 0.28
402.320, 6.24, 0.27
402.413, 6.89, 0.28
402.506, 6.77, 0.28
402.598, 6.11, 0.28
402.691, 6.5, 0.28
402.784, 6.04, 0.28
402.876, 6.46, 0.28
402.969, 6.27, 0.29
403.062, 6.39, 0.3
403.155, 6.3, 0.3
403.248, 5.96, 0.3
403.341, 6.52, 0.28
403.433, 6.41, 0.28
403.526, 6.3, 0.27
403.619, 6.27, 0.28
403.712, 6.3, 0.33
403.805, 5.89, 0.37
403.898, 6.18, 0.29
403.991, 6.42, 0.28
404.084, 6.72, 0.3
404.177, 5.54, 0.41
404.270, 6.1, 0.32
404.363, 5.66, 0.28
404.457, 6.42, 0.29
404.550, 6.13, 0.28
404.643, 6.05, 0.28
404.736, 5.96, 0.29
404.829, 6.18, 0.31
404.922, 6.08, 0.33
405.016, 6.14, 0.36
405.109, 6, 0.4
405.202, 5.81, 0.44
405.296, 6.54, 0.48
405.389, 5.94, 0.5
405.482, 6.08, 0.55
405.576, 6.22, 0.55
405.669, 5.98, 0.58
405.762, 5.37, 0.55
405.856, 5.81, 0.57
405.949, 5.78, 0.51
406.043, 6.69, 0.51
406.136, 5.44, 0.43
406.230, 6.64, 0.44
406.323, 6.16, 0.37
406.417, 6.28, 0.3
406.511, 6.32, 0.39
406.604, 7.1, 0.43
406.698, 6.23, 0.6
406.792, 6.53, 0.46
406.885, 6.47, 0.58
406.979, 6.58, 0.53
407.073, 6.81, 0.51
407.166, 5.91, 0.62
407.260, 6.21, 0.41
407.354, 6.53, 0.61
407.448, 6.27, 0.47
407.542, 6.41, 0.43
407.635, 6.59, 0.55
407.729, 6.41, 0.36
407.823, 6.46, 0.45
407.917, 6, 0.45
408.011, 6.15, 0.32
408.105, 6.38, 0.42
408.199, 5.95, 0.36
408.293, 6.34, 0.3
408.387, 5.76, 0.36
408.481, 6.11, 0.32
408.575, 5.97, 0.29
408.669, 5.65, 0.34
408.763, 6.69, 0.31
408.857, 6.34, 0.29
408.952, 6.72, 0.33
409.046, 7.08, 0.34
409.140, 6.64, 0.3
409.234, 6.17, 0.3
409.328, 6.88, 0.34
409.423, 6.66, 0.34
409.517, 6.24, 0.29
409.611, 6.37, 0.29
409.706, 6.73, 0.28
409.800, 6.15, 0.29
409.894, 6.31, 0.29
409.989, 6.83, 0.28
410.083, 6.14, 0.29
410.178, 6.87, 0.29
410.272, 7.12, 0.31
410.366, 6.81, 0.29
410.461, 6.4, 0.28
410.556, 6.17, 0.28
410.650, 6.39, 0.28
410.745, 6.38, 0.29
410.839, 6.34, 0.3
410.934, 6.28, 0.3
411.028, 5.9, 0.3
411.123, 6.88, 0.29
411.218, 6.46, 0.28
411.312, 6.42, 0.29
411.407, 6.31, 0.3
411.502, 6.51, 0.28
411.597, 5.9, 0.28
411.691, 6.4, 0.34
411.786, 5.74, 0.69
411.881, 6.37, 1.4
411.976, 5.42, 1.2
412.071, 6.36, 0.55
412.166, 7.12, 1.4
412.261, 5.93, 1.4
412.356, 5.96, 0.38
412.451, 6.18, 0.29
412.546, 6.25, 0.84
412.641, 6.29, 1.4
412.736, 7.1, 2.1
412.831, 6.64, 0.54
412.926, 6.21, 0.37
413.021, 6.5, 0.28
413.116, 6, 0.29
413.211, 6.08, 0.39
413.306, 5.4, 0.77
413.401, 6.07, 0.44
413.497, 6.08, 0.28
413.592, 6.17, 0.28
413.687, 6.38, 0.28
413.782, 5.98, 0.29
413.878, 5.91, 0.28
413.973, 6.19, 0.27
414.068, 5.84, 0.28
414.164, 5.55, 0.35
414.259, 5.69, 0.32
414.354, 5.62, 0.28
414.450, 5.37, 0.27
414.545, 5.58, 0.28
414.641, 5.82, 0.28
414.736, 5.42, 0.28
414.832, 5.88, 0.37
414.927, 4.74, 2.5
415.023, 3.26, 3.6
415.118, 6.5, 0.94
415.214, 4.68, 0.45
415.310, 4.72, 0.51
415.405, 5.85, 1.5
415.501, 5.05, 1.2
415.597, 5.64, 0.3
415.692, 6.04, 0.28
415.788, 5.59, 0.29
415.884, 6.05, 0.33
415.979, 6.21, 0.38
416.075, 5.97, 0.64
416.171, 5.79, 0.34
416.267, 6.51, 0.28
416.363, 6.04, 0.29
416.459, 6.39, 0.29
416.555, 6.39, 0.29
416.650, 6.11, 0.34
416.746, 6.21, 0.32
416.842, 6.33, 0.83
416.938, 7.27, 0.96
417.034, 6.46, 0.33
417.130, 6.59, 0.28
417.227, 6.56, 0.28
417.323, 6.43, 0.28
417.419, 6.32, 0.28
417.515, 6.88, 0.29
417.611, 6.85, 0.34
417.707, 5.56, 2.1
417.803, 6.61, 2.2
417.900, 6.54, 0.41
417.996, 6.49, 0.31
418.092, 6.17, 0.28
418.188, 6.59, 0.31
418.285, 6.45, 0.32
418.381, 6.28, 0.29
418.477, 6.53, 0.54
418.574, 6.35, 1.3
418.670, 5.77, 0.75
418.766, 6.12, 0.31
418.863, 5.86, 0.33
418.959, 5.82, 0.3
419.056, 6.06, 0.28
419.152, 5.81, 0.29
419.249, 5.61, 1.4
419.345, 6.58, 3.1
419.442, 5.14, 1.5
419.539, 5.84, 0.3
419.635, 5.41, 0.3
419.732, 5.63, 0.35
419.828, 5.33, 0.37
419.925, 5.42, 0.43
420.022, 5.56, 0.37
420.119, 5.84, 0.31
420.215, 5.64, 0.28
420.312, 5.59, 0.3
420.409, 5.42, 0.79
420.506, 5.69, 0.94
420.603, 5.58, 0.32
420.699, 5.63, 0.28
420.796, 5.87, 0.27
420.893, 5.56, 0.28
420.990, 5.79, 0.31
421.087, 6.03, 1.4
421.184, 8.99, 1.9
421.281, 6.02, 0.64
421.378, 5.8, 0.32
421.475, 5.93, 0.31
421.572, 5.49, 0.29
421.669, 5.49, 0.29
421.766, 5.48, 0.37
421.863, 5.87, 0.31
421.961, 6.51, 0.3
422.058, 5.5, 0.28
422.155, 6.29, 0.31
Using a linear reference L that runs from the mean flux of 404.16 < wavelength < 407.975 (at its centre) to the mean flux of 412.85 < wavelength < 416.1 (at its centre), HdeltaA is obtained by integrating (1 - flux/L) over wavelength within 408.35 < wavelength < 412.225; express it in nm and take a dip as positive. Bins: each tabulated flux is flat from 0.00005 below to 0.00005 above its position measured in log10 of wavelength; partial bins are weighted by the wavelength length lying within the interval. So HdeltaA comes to -0.284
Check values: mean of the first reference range 6.2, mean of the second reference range 5.71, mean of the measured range 6.39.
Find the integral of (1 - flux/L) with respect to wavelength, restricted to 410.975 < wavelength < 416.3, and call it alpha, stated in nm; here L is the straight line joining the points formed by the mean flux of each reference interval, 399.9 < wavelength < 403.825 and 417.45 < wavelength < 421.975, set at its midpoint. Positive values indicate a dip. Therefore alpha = 0.15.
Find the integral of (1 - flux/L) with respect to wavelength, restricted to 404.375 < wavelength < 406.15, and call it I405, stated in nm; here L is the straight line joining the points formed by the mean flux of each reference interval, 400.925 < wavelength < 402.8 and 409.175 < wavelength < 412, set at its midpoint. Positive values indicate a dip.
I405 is 0.10 nm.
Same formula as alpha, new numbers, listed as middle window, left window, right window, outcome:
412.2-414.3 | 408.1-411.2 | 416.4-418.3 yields 0.10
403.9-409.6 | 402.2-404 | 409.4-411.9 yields 0.12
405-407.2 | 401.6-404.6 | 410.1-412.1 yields 0.04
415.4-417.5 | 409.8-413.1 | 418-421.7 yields -0.03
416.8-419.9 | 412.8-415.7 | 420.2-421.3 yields -0.16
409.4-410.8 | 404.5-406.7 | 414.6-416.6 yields -0.14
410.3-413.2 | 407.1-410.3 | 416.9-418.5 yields 0.04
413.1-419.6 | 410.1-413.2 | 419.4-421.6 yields 0.08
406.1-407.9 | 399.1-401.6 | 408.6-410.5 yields 0.02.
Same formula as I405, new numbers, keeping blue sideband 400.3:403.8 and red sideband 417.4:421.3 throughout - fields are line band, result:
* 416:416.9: -0.018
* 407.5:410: -0.053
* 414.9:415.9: 0.136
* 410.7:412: -0.015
